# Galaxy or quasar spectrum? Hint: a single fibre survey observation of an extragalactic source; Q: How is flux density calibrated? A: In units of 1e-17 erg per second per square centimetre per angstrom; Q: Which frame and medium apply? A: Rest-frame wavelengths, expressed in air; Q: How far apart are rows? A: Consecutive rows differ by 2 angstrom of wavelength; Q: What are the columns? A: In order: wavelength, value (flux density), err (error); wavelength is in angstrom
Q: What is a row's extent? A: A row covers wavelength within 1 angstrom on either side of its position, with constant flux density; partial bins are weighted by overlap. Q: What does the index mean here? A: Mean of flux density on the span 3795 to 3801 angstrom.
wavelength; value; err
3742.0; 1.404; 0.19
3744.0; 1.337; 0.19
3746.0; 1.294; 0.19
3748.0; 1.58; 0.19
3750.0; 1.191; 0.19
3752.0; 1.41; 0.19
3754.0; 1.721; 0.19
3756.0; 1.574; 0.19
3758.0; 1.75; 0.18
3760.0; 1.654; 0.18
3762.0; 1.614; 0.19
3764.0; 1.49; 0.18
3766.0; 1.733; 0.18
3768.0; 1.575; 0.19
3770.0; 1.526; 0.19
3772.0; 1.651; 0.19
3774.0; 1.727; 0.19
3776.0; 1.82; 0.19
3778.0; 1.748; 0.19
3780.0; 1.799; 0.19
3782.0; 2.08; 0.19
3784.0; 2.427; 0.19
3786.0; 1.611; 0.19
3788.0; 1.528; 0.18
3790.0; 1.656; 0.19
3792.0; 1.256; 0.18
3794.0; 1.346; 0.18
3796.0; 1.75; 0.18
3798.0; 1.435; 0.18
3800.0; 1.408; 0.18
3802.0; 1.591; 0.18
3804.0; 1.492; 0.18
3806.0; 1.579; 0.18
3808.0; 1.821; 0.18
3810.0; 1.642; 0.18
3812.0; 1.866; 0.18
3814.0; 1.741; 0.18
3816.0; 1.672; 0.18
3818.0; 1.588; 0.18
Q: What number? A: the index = 1.53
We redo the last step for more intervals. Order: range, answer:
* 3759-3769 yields 1.61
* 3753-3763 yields 1.66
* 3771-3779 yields 1.74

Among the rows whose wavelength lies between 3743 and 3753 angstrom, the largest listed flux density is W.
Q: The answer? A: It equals 1.58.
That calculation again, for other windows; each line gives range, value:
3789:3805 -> 1.75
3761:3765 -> 1.614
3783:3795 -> 2.427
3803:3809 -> 1.821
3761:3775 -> 1.733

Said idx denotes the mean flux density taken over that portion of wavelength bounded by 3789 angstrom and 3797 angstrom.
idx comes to 1.5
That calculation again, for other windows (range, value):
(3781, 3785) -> 2.25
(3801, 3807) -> 1.55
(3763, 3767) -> 1.61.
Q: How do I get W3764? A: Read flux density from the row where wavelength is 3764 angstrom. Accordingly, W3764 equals 1.49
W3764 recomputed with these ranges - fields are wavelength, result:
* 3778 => 1.748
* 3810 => 1.642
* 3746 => 1.294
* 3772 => 1.651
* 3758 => 1.75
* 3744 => 1.337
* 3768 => 1.575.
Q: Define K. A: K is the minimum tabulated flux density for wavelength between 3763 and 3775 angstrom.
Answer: 1.49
